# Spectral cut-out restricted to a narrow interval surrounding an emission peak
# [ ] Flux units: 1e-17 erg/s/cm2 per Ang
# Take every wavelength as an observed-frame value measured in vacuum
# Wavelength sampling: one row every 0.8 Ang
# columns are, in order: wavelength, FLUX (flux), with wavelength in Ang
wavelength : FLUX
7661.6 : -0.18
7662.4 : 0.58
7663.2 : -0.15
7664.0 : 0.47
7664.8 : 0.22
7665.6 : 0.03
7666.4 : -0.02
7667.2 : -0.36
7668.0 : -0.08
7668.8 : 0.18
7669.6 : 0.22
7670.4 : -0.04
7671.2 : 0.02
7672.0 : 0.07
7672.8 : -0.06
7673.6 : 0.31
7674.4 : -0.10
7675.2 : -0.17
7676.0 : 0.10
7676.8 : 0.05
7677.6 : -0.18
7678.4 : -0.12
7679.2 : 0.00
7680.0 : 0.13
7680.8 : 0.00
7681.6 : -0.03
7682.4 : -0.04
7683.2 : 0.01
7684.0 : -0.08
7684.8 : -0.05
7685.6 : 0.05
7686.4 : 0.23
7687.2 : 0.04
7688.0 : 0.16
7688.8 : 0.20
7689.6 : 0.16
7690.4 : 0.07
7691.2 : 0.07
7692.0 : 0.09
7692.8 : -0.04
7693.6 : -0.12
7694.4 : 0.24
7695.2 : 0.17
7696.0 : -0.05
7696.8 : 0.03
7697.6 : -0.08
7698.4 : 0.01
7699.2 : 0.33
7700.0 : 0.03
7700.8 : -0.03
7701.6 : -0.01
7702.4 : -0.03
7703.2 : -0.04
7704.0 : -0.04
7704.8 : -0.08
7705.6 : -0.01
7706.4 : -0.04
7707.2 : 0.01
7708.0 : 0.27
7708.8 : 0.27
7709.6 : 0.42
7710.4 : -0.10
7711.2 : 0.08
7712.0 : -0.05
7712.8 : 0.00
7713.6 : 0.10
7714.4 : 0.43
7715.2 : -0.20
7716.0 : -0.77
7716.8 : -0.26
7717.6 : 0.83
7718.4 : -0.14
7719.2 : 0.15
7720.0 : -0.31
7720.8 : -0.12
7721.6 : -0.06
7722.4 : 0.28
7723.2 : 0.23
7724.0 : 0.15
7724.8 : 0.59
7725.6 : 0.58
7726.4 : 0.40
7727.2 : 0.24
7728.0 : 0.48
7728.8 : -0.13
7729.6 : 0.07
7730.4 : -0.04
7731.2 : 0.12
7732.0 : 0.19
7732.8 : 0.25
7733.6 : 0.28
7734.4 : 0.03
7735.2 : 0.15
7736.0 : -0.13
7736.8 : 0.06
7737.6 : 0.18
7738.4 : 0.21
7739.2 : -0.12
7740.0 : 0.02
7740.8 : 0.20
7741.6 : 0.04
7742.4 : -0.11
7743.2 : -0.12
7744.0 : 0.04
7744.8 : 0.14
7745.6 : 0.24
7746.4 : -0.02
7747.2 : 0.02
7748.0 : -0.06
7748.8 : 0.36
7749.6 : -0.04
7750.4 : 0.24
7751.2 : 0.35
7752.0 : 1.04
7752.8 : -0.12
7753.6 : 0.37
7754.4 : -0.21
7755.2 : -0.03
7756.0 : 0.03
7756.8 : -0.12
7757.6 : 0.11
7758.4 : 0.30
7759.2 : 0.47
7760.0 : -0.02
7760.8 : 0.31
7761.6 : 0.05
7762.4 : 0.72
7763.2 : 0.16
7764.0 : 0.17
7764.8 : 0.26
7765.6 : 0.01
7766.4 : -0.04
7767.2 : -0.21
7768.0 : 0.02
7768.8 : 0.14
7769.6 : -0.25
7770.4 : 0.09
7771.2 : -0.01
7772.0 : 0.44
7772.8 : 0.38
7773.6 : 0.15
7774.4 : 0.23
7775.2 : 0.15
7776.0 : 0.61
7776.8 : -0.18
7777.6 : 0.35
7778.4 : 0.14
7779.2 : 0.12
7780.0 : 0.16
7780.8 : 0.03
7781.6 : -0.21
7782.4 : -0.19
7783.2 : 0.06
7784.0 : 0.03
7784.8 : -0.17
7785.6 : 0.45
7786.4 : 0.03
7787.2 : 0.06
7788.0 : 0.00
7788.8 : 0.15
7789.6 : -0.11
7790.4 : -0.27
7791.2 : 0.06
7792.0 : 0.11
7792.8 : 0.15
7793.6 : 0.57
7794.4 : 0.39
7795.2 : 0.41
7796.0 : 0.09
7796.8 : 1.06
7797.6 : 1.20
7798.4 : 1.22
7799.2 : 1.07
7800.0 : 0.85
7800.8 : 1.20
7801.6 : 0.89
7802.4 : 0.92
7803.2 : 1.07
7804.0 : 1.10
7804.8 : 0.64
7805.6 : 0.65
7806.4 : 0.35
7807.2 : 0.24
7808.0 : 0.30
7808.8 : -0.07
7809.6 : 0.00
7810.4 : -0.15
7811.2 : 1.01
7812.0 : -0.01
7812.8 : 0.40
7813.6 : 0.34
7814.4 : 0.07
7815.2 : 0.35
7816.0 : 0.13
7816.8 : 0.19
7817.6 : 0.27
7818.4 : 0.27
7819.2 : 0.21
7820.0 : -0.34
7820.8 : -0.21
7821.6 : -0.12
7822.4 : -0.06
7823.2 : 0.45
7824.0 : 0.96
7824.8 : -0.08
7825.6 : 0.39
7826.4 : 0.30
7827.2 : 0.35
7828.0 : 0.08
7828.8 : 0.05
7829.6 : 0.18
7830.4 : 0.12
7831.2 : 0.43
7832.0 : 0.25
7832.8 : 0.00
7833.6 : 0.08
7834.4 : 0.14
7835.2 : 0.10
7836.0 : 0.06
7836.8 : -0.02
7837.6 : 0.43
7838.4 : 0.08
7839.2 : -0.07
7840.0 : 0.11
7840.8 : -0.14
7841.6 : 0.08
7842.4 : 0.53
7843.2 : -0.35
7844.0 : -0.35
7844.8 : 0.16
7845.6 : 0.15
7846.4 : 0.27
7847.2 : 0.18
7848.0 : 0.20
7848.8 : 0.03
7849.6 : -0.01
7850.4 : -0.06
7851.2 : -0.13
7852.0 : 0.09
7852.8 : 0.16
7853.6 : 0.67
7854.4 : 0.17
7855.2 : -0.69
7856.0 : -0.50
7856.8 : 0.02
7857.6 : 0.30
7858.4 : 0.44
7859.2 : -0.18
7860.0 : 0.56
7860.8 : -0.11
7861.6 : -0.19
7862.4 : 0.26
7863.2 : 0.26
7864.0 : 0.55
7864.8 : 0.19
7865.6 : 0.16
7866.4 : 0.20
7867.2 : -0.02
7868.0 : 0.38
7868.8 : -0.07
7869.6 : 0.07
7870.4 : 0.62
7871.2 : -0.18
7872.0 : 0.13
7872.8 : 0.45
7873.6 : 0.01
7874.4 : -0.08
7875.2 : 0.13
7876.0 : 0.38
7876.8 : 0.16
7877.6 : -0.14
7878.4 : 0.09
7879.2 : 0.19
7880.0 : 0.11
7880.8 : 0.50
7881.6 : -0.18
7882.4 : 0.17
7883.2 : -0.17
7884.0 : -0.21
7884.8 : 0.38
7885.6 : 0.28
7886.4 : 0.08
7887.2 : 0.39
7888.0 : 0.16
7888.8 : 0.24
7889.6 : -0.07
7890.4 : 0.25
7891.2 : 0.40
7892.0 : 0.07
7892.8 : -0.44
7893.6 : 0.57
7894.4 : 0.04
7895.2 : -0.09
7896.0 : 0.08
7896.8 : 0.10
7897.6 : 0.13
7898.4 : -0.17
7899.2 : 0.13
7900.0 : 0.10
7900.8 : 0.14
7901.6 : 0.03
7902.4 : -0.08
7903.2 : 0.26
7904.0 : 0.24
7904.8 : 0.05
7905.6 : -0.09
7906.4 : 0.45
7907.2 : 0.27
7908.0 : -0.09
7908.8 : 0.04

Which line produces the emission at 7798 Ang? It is [O II] 3727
